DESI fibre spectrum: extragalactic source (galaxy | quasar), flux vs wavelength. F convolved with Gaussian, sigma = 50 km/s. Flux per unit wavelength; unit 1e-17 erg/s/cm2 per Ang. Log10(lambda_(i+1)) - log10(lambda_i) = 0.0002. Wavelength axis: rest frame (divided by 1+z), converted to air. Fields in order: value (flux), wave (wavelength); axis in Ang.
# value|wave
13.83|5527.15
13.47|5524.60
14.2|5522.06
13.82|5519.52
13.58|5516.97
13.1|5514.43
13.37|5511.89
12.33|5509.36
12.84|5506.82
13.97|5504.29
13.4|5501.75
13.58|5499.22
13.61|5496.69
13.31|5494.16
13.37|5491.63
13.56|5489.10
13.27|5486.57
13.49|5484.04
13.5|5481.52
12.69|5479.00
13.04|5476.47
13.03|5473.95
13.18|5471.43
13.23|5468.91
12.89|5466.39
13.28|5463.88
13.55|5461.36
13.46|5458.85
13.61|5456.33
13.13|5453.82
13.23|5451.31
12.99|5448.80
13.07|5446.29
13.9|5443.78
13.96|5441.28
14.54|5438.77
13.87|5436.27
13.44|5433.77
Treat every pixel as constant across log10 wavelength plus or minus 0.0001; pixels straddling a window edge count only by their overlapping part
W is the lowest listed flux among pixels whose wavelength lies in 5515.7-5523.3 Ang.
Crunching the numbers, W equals 13.58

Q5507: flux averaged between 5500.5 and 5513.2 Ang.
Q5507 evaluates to 13.2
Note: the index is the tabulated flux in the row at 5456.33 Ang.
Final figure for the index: 13.61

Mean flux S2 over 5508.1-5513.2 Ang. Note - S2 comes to 12.9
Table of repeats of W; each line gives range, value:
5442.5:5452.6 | 12.99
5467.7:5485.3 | 12.69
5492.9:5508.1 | 12.84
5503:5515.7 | 12.33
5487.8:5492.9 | 13.37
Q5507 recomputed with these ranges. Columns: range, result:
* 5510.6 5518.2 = 13.4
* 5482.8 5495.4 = 13.4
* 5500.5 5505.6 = 13.7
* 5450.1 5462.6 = 13.4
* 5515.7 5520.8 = 13.7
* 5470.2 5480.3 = 13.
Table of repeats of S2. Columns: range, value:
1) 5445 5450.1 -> 13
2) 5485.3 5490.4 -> 13.4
